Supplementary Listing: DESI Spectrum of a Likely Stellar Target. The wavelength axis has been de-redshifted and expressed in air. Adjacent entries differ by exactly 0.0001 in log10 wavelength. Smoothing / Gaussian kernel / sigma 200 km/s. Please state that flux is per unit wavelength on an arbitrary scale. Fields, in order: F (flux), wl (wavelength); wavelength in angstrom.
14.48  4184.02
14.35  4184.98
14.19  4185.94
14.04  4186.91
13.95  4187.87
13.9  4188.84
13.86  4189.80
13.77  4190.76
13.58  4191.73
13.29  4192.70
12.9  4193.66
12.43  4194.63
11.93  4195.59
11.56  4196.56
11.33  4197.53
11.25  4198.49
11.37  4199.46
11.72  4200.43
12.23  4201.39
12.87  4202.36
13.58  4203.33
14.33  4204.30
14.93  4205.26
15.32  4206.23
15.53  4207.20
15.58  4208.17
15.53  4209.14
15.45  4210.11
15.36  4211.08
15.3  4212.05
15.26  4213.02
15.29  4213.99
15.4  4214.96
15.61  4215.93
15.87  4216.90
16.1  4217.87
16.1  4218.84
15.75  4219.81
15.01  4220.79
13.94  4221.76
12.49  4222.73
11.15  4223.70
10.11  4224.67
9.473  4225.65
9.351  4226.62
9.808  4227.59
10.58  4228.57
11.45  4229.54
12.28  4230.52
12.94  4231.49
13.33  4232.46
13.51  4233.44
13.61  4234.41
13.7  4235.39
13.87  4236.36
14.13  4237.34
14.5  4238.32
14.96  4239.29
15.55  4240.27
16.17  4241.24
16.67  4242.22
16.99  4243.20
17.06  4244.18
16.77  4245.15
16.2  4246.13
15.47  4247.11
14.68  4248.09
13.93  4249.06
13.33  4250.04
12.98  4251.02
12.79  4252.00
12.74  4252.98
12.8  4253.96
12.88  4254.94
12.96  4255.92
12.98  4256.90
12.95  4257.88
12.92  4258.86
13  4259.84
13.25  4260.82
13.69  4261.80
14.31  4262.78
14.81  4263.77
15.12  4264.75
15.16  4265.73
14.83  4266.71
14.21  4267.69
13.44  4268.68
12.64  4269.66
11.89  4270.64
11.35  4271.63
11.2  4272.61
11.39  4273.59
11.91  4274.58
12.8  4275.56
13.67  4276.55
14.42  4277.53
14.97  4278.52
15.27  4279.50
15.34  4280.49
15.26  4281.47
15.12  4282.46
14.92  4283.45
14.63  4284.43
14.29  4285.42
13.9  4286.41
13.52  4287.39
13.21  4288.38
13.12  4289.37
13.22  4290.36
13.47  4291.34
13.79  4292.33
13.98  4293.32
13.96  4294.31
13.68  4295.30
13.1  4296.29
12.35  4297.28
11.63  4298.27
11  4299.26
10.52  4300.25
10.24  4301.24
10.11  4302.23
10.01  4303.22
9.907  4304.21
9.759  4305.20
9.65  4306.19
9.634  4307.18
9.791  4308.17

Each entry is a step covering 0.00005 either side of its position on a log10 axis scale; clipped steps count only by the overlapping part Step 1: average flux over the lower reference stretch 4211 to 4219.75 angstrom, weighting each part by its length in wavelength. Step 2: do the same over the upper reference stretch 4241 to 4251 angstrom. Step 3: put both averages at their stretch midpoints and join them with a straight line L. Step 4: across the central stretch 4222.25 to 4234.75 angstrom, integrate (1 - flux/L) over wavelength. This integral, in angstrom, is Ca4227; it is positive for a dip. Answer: 3.3 angstrom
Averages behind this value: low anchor 15.6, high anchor 15.6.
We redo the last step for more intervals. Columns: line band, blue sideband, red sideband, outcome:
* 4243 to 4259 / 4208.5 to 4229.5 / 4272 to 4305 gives -0.9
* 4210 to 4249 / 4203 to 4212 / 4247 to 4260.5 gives 0.1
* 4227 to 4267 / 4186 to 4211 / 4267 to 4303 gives -1.9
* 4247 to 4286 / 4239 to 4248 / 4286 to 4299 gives 2.9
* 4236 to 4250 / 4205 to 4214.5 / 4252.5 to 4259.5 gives -1.9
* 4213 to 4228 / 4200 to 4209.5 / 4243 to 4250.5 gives 1.2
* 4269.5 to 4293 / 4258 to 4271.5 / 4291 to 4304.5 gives -1.4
